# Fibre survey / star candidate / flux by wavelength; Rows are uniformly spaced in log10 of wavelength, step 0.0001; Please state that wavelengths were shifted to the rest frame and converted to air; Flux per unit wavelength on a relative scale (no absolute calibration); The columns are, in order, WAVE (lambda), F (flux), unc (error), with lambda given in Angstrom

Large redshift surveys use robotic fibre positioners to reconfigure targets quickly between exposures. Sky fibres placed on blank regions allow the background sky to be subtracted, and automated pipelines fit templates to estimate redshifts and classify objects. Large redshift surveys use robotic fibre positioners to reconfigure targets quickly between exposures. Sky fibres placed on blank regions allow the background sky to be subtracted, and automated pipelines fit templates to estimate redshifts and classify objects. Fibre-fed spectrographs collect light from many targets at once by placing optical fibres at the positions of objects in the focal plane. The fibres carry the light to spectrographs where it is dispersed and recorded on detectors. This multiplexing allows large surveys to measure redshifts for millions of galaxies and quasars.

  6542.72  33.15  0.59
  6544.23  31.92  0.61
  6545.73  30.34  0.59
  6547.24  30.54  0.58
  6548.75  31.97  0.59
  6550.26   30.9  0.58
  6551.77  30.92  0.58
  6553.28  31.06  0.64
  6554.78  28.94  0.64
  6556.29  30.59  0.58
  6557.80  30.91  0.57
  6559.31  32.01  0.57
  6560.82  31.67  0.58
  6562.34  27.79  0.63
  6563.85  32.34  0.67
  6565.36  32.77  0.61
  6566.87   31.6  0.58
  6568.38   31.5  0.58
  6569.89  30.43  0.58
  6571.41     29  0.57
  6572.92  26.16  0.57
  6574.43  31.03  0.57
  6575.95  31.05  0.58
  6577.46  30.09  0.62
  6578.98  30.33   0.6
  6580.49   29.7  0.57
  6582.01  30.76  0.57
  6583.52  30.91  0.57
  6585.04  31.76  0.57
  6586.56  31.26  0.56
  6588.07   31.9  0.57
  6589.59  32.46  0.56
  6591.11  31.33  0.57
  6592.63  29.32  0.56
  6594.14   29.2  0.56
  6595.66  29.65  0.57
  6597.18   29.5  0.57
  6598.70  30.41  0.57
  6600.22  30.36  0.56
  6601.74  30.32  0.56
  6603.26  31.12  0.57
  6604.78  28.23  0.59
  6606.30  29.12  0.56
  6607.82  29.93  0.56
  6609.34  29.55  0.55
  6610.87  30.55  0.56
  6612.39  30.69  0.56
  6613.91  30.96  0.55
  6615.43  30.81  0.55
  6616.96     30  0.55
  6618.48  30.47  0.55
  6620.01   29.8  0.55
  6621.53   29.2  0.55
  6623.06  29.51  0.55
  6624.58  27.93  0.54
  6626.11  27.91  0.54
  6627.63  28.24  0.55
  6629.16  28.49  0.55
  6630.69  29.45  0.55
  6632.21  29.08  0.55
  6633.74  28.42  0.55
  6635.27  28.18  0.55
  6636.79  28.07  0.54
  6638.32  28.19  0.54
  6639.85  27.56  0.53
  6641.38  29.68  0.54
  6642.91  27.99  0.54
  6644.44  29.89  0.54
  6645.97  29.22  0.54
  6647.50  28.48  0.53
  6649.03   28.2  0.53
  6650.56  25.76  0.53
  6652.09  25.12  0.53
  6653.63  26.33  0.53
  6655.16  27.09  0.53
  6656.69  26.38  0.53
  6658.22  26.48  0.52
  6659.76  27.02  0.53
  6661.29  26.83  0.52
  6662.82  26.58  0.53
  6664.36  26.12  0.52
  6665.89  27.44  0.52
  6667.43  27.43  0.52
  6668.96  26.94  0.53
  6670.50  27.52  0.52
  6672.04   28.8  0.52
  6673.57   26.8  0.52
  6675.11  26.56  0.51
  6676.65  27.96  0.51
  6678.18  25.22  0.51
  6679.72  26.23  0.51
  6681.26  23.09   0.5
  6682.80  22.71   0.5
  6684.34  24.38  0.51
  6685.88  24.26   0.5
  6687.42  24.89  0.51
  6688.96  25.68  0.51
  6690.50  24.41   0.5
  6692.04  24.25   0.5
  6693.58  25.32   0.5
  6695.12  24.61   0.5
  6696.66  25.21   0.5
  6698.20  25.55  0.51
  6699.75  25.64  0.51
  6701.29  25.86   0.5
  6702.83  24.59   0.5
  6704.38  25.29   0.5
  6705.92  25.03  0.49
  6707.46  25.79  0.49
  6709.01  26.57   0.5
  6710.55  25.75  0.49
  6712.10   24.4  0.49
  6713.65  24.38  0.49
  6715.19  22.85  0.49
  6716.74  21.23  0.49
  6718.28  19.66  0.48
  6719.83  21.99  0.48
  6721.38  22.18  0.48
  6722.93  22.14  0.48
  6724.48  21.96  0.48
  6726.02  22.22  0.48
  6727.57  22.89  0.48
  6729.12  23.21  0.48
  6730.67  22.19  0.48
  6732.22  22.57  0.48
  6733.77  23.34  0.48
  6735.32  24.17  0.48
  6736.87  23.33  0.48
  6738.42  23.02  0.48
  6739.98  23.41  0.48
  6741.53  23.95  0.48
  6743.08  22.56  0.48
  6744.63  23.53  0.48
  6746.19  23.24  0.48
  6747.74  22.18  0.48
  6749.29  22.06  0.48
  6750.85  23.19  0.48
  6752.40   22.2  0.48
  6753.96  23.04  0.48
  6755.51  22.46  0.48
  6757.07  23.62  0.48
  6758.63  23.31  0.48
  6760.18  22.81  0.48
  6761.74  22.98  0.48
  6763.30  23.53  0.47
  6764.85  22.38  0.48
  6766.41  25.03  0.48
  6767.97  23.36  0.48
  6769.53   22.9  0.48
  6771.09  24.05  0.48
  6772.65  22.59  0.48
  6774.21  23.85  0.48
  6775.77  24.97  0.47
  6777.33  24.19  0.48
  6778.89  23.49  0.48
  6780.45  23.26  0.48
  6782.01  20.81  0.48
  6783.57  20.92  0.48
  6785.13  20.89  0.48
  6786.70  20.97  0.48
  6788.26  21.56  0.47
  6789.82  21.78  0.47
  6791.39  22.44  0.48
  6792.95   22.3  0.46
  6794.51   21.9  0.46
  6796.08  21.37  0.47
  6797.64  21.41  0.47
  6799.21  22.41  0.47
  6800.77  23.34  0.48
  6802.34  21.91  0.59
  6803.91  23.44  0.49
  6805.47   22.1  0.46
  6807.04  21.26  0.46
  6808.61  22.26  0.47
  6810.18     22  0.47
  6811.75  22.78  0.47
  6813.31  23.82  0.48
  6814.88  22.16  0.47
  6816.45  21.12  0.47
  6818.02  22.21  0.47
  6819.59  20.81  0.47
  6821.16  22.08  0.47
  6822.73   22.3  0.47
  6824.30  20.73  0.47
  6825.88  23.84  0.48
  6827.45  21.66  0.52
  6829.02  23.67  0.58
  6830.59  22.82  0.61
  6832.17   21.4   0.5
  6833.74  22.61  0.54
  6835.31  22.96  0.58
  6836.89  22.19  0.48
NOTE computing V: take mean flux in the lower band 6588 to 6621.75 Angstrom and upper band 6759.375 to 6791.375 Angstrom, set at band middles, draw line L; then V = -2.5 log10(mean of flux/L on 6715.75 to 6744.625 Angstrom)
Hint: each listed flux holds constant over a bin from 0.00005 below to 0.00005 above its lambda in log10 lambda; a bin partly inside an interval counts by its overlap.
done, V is 0.099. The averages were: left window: 30.2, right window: 22.8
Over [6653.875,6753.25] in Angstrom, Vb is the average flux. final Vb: 24.5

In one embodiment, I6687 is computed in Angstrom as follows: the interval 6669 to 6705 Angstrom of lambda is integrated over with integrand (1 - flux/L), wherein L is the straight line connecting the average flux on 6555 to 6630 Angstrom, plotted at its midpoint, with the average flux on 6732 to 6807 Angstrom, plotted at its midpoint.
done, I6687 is 1.1 Angstrom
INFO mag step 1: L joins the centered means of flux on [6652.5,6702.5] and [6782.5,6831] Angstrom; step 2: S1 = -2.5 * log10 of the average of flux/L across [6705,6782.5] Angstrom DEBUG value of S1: 0.033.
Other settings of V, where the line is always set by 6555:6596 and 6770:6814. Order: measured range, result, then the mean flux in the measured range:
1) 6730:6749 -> 0.060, 23.1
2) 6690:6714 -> 0.028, 25.2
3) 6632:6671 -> 0.010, 27.5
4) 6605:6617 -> -0.030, 30.1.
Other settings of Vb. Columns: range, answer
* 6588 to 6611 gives 30.1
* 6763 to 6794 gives 22.7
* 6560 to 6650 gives 29.8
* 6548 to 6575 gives 30.6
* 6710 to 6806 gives 22.8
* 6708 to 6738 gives 23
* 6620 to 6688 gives 27.3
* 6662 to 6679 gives 27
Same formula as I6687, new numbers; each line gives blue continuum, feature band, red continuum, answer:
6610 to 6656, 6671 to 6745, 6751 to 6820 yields 4.3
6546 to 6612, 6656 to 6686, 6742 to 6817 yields 0.7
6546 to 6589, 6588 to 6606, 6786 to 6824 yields -0.4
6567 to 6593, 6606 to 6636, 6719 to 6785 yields -0.7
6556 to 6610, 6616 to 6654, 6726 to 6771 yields -0.5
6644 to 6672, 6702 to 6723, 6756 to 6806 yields 1.2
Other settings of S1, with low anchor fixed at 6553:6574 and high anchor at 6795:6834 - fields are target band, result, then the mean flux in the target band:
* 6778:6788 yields 0.073 mag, 21.7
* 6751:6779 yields 0.022 mag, 23.4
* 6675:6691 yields 0.066 mag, 25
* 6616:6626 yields -0.029 mag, 29.4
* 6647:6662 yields 0.030 mag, 26.7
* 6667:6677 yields -0.020 mag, 27.4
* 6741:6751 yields 0.071 mag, 22.9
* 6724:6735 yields 0.104 mag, 22.7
